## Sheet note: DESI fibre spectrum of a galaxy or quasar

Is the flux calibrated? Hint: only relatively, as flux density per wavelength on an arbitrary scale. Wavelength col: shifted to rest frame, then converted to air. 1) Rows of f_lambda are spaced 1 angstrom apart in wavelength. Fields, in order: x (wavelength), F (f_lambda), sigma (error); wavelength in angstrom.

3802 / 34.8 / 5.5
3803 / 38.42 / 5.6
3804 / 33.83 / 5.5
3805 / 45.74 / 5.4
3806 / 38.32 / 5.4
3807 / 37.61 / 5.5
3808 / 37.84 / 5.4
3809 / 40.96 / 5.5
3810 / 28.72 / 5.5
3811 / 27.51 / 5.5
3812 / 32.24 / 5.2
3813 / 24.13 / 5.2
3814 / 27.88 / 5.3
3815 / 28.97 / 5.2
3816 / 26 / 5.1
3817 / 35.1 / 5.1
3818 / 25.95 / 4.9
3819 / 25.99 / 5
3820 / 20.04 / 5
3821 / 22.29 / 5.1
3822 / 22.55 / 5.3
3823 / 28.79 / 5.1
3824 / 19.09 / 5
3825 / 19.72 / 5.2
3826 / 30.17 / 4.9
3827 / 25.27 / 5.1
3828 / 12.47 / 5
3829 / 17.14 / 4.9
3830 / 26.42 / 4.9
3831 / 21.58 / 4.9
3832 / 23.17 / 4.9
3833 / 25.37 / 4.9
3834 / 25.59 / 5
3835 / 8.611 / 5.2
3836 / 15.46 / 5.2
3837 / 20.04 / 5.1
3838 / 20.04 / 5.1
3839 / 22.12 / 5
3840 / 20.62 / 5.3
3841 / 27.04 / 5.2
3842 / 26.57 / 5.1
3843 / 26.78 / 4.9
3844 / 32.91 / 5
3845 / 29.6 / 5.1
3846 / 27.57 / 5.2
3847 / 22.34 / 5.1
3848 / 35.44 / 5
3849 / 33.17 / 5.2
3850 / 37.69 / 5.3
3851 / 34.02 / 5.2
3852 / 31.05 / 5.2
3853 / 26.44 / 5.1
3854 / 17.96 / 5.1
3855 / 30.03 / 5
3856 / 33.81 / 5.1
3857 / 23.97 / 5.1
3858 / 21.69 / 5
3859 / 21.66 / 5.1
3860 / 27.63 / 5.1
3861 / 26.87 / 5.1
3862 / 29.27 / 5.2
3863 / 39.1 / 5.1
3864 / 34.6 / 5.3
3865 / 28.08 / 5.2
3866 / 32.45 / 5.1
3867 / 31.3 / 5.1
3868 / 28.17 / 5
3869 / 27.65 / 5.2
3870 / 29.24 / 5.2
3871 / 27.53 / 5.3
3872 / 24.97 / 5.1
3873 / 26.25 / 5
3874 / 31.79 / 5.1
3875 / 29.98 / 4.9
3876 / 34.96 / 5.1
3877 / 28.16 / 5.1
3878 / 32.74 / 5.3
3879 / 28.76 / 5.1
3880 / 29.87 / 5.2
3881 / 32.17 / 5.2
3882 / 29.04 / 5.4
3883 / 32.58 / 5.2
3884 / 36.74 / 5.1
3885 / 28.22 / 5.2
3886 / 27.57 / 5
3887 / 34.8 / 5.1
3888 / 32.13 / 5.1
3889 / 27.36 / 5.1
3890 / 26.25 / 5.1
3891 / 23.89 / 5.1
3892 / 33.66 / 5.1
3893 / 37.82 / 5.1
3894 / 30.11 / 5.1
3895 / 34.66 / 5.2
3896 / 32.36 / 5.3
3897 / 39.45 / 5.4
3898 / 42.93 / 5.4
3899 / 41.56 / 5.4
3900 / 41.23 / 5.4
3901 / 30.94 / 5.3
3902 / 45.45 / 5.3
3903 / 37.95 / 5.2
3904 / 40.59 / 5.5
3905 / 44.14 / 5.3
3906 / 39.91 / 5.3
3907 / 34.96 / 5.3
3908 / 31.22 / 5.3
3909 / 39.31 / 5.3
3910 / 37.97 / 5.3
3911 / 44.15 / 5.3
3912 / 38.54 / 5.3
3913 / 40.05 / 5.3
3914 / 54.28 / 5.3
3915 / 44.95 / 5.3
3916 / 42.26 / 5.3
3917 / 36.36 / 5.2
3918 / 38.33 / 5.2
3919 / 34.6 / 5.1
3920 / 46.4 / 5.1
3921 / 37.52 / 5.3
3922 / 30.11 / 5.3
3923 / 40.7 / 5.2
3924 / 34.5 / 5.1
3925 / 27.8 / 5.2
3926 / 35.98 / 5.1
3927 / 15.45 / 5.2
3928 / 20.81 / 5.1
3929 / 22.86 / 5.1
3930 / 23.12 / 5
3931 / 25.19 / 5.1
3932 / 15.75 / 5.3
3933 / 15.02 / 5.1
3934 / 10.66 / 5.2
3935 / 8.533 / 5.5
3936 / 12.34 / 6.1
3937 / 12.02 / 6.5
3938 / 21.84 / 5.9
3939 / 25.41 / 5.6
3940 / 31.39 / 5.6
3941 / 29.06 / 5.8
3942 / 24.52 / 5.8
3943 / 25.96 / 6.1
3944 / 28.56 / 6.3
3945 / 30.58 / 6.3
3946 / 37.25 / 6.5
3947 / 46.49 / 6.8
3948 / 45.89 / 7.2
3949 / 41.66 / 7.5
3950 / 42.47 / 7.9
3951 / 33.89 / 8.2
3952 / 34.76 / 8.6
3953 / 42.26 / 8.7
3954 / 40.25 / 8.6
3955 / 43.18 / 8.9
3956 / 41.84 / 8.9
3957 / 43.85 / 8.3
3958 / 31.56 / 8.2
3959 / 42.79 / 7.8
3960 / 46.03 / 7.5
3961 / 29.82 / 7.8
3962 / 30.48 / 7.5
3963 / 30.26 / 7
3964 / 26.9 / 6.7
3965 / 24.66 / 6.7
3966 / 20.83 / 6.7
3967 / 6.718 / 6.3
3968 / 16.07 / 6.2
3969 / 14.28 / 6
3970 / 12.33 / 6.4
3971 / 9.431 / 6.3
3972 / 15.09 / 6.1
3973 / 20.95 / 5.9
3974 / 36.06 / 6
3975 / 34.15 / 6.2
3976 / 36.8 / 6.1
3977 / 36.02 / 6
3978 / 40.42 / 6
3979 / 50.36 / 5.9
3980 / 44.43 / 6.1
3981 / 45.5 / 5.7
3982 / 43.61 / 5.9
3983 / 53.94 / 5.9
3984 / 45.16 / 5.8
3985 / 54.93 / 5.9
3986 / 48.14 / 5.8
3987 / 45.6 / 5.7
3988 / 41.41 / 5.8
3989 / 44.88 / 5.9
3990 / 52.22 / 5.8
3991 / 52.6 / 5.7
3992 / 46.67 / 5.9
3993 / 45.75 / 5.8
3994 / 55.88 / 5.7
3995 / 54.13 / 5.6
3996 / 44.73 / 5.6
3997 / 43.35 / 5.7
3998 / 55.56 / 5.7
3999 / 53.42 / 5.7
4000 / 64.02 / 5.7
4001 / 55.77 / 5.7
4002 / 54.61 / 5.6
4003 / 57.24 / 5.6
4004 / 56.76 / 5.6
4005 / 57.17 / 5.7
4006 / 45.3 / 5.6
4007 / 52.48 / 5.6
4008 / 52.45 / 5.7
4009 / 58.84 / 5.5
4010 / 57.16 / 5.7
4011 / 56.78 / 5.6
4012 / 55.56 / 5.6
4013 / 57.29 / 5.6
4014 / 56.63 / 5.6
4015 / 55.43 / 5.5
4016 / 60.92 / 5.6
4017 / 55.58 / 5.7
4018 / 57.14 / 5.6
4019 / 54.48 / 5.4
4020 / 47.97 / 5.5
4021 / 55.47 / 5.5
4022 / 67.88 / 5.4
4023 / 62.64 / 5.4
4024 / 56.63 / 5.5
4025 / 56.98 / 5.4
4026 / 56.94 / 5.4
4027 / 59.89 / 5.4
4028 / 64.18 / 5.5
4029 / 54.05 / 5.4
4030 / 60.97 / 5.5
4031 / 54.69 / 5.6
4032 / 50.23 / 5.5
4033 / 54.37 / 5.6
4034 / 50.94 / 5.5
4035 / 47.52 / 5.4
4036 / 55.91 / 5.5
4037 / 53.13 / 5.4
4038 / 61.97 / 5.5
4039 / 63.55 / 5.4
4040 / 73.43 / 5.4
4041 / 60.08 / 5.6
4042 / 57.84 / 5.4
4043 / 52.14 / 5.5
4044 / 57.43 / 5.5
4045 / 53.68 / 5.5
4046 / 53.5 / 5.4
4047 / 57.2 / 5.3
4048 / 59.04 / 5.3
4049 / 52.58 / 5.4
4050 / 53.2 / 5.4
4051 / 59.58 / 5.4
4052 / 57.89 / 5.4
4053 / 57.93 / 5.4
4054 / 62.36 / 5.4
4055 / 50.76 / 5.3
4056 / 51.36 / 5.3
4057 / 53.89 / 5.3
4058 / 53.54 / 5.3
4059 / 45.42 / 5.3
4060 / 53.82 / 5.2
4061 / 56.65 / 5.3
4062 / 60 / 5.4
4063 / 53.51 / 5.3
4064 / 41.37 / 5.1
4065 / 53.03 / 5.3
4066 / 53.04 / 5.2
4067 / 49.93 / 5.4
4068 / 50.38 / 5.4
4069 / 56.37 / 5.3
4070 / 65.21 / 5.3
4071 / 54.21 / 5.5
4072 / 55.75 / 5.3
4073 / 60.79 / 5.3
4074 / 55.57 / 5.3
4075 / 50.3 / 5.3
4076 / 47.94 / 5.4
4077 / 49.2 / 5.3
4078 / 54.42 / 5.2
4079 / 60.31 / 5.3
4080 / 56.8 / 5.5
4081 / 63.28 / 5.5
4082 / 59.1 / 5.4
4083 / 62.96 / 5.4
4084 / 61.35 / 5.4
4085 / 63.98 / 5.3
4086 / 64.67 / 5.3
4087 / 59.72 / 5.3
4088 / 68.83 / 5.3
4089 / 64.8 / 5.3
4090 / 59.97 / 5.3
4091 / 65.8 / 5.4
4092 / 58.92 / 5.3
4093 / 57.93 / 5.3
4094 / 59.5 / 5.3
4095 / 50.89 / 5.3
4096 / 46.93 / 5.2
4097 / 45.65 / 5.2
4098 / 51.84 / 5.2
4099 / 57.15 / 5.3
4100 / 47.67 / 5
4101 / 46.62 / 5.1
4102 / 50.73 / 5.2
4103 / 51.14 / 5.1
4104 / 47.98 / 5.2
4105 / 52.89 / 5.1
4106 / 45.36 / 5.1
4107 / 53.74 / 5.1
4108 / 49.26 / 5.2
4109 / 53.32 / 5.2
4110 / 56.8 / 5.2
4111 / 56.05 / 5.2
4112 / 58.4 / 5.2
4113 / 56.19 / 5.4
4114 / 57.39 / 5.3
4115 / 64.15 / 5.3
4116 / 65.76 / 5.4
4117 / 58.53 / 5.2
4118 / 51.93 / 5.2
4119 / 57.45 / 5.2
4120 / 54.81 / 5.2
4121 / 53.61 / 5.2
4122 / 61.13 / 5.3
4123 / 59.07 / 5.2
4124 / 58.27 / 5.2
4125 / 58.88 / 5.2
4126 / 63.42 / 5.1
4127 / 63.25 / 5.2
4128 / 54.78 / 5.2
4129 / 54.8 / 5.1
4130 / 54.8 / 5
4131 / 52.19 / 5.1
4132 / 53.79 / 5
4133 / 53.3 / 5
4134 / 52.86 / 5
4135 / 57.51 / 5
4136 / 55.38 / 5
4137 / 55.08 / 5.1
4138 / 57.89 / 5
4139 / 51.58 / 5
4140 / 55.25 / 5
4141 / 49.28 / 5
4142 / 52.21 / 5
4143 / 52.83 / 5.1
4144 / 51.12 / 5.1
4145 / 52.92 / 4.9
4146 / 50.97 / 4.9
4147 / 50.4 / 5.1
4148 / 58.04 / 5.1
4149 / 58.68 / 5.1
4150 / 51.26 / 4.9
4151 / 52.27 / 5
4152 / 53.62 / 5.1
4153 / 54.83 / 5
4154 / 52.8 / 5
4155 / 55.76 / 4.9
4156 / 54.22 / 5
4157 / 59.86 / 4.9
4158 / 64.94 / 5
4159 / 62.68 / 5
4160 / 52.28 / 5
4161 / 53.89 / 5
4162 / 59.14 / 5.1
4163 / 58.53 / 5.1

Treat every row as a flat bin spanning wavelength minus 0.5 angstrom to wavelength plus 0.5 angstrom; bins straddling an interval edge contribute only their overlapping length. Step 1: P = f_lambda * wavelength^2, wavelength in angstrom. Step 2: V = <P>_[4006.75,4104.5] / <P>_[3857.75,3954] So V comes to 1.89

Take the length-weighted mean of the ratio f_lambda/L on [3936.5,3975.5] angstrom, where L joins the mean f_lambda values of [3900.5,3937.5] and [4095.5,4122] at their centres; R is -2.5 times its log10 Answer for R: 0.20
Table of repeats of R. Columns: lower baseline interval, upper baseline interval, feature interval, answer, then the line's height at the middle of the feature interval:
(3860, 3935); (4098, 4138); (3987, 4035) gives -0.22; 44.2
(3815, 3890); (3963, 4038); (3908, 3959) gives 0.17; 38.2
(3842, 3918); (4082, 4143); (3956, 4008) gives 0.07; 43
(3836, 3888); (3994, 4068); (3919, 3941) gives 0.50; 39.5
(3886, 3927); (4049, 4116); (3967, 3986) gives 0.31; 44.2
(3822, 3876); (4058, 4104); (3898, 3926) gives -0.14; 34.3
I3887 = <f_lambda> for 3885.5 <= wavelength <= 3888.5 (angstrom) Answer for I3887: 31.5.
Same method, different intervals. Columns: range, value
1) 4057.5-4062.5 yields 53.9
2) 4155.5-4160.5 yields 58.8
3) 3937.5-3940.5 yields 26.2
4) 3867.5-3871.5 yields 28.1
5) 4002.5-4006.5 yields 54.1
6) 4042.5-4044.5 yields 54.8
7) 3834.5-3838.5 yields 16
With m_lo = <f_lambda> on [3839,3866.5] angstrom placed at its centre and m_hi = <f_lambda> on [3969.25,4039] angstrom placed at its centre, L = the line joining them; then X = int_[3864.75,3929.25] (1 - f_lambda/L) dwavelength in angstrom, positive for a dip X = 1.79 angstrom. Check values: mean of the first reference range 28.7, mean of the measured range 34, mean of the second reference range 50.1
